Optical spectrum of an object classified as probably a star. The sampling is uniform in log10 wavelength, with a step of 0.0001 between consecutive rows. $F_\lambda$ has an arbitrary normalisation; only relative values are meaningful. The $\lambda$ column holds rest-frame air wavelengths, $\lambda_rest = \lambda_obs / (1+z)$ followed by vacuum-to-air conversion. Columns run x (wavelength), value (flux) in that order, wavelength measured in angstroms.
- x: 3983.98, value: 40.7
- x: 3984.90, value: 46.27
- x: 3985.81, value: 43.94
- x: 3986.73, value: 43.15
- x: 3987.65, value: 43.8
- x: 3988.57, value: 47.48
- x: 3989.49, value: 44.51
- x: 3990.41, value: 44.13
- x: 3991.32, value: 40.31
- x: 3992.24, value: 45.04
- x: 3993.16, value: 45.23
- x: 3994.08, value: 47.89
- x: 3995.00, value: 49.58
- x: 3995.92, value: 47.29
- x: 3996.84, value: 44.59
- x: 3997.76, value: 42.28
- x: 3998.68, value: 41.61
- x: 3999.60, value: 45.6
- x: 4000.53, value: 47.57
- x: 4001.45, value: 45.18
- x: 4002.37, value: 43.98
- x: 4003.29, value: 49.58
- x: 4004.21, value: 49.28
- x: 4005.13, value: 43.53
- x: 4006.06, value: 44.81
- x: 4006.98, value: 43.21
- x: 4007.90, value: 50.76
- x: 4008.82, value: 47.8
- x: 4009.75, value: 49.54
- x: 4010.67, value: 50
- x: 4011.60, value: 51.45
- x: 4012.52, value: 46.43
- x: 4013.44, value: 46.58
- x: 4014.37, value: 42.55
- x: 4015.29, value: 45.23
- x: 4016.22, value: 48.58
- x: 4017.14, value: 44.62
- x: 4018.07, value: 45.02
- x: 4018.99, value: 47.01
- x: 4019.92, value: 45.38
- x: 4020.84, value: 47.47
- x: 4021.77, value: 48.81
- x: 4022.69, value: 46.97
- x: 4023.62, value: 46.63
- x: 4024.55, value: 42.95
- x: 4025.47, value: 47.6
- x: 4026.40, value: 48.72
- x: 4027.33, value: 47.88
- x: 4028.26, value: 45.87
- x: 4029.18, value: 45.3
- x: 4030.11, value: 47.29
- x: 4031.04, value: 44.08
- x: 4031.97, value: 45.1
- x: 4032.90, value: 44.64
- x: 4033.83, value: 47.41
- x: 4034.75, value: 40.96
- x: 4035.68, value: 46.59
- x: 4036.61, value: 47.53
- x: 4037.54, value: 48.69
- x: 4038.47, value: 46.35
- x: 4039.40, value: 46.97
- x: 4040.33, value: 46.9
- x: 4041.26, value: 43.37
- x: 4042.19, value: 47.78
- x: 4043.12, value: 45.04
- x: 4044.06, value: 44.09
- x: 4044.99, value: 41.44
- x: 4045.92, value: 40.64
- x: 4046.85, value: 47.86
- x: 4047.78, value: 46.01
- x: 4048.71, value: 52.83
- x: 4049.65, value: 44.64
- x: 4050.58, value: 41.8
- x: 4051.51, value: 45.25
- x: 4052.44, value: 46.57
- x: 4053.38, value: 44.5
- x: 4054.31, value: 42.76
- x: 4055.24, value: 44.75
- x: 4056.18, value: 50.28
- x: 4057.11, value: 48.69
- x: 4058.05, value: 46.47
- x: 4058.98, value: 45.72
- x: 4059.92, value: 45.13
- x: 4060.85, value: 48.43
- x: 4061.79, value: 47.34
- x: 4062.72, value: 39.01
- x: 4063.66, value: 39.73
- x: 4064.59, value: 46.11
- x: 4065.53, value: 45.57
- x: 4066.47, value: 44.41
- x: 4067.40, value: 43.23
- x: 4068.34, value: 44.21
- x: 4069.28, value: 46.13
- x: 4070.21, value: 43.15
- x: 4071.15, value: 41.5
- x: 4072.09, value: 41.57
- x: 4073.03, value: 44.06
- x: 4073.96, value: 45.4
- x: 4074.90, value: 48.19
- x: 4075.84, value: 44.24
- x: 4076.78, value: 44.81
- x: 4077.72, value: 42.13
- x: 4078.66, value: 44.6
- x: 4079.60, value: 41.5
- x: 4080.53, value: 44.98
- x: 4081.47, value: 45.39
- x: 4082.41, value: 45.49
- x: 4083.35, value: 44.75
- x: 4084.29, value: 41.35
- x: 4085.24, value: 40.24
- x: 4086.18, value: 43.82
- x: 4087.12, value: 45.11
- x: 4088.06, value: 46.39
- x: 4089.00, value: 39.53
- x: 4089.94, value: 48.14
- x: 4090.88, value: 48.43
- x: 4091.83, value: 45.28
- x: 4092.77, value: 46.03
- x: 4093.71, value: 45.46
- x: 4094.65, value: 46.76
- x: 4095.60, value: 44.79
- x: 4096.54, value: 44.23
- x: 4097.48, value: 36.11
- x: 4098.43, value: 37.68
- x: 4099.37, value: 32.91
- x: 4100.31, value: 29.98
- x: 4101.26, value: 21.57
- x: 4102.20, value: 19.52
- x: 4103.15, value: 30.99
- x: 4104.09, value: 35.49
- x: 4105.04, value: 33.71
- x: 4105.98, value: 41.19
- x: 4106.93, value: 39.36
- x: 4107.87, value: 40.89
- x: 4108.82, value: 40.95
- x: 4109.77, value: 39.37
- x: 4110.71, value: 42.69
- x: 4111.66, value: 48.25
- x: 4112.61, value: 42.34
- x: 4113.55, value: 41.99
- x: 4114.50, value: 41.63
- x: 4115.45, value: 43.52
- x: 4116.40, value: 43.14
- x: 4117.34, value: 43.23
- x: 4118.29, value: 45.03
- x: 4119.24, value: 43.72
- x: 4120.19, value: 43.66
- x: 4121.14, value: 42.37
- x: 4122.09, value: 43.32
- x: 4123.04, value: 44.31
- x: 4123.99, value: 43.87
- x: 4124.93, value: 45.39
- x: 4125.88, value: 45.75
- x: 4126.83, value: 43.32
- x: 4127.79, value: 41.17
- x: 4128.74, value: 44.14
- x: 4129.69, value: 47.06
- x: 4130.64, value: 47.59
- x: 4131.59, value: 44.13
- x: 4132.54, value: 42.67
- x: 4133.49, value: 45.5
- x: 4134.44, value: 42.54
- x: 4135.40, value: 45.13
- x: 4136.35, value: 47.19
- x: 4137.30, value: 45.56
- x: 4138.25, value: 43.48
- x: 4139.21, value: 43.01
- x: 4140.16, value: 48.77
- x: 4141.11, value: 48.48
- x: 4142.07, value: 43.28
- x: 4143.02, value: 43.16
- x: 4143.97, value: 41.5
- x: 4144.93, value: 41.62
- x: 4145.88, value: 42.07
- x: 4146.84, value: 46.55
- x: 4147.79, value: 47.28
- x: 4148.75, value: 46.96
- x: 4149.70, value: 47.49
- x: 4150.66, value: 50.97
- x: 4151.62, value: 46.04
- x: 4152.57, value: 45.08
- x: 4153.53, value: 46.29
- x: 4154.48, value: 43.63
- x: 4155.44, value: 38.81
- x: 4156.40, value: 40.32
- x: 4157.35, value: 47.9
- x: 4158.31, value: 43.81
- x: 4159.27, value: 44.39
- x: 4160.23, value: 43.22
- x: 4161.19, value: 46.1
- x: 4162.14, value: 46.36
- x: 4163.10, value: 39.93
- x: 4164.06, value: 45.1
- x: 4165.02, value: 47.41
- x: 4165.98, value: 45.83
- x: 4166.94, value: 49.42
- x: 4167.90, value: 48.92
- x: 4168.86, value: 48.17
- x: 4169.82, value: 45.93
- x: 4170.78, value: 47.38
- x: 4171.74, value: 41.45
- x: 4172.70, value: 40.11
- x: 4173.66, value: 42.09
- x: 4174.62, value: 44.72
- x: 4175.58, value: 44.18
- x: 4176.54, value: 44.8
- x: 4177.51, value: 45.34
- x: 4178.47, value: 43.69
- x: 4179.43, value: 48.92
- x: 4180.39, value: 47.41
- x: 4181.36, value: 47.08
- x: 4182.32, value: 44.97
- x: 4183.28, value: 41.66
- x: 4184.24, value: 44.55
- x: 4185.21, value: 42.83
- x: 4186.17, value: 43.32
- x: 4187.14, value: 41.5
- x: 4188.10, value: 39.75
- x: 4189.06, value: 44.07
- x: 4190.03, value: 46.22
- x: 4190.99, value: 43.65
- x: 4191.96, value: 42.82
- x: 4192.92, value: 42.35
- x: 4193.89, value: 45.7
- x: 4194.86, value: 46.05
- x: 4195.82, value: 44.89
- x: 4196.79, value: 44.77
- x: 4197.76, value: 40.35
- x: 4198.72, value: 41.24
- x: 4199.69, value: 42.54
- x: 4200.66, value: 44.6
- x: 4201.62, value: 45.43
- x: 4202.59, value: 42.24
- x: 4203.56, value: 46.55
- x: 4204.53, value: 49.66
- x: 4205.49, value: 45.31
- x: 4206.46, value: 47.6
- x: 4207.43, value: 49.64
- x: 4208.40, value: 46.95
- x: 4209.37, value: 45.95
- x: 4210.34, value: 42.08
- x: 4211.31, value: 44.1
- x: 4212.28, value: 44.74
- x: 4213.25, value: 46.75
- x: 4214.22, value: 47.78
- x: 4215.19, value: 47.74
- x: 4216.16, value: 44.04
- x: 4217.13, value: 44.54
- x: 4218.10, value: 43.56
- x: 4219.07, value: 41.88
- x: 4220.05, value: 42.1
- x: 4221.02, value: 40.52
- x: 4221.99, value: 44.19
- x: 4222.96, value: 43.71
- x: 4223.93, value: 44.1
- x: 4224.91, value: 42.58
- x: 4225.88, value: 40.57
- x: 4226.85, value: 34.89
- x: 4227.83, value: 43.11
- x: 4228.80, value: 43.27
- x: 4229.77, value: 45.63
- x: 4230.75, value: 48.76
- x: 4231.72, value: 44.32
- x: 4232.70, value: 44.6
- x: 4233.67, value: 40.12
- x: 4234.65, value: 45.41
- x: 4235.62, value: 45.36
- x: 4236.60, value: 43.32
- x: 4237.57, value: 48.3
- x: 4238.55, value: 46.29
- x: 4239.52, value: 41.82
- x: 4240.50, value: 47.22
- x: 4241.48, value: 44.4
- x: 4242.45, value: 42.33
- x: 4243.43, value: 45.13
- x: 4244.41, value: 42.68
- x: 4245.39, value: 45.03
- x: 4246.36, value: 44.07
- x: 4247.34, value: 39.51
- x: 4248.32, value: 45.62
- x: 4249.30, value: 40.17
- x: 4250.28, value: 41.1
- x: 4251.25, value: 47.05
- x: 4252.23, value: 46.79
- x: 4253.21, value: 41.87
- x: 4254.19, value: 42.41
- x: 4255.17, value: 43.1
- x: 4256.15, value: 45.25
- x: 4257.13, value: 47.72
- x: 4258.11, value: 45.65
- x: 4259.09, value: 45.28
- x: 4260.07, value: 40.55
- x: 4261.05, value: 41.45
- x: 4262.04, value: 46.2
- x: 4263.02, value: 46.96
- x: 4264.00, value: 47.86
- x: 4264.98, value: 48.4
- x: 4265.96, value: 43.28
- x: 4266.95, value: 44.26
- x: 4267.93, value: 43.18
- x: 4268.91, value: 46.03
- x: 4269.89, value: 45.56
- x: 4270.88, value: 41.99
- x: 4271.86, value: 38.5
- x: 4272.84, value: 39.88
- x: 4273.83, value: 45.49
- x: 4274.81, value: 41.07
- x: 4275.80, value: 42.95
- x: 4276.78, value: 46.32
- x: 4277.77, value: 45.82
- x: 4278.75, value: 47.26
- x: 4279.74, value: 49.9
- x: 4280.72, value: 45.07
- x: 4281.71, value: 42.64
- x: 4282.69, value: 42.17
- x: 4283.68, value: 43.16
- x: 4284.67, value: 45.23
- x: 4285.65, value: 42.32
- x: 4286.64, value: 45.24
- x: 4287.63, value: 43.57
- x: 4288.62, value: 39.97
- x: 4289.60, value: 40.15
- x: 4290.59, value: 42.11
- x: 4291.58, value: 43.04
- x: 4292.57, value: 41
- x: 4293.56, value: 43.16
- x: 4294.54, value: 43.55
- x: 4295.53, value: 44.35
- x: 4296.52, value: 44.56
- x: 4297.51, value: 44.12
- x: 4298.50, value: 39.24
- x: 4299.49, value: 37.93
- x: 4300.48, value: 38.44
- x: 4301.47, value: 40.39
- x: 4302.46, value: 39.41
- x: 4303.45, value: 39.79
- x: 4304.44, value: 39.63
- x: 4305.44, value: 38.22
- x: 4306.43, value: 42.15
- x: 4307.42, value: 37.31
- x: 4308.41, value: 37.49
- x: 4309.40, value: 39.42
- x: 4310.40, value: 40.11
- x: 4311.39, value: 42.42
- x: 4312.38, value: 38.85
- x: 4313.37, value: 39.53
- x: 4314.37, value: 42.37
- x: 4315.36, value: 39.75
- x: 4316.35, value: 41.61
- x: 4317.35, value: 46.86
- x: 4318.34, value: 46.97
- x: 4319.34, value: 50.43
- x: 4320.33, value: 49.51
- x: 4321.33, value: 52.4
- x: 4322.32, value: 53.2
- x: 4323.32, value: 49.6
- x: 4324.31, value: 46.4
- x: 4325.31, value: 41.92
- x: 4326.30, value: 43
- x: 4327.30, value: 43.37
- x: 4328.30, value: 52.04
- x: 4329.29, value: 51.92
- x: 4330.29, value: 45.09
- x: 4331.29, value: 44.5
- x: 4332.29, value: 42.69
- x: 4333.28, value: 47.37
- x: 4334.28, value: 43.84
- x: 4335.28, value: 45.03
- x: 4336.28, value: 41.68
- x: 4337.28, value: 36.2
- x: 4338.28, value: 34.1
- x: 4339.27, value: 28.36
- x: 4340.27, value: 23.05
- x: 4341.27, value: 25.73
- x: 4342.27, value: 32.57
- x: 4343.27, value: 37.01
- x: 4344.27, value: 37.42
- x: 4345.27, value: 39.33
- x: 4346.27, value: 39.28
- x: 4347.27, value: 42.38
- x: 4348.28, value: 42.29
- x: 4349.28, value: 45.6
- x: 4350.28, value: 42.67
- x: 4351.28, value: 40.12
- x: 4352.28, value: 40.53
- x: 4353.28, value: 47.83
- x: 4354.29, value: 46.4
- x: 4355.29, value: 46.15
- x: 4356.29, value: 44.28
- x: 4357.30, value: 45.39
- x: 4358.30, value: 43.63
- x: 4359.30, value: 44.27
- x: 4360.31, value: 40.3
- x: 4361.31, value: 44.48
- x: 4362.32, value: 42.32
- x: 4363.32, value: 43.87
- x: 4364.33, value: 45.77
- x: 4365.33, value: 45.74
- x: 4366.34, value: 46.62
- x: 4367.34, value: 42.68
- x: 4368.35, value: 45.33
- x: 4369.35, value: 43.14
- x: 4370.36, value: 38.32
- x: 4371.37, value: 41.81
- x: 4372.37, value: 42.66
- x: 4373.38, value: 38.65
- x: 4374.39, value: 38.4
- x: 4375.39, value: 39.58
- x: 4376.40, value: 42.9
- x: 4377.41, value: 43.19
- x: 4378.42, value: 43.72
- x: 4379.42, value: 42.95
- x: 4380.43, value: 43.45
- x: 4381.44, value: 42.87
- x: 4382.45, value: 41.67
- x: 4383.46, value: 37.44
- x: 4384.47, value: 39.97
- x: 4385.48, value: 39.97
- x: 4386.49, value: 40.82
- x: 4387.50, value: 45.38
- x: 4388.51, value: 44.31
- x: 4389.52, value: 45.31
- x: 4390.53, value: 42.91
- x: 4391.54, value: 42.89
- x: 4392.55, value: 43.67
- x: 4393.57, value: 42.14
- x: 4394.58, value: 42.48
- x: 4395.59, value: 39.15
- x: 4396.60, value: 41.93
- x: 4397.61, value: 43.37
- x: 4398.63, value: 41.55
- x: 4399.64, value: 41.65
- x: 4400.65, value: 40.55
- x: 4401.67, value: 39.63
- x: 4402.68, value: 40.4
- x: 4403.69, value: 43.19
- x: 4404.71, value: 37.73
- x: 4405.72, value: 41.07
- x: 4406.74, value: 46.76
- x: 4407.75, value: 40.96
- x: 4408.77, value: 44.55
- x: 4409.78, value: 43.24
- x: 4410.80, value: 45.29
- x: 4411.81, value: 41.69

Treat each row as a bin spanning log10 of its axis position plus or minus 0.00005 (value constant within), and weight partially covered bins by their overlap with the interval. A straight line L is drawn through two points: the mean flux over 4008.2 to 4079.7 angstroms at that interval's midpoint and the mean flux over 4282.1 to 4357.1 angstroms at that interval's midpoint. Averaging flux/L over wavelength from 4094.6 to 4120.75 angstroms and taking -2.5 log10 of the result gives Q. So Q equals 0.15 mag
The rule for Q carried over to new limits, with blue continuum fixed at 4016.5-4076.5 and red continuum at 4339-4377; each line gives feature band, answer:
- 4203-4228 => -0.03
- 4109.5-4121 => 0.03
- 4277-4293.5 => -0.04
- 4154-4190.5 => -0.02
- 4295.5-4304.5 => 0.03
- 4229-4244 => -0.05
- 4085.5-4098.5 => 0.01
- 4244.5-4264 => -0.04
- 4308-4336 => -0.08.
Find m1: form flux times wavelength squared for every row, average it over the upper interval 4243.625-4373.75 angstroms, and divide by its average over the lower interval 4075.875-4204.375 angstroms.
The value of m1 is 1.07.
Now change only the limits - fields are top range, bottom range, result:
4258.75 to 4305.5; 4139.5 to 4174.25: 1.01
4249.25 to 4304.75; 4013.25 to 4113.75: 1.10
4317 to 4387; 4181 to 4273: 1.02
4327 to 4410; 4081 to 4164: 1.10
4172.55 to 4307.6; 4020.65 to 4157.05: 1.07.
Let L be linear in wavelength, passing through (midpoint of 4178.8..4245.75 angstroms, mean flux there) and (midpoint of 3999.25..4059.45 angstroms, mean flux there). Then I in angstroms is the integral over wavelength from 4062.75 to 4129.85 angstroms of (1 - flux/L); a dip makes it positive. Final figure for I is 5.0 angstroms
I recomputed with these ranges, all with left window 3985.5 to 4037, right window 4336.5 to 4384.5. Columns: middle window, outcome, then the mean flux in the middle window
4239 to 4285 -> -2.0 angstroms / 44.2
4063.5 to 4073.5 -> 0.3 angstroms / 43.8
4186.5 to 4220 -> -1.1 angstroms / 44.6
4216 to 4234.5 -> -0.1 angstroms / 43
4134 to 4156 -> -0.5 angstroms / 45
